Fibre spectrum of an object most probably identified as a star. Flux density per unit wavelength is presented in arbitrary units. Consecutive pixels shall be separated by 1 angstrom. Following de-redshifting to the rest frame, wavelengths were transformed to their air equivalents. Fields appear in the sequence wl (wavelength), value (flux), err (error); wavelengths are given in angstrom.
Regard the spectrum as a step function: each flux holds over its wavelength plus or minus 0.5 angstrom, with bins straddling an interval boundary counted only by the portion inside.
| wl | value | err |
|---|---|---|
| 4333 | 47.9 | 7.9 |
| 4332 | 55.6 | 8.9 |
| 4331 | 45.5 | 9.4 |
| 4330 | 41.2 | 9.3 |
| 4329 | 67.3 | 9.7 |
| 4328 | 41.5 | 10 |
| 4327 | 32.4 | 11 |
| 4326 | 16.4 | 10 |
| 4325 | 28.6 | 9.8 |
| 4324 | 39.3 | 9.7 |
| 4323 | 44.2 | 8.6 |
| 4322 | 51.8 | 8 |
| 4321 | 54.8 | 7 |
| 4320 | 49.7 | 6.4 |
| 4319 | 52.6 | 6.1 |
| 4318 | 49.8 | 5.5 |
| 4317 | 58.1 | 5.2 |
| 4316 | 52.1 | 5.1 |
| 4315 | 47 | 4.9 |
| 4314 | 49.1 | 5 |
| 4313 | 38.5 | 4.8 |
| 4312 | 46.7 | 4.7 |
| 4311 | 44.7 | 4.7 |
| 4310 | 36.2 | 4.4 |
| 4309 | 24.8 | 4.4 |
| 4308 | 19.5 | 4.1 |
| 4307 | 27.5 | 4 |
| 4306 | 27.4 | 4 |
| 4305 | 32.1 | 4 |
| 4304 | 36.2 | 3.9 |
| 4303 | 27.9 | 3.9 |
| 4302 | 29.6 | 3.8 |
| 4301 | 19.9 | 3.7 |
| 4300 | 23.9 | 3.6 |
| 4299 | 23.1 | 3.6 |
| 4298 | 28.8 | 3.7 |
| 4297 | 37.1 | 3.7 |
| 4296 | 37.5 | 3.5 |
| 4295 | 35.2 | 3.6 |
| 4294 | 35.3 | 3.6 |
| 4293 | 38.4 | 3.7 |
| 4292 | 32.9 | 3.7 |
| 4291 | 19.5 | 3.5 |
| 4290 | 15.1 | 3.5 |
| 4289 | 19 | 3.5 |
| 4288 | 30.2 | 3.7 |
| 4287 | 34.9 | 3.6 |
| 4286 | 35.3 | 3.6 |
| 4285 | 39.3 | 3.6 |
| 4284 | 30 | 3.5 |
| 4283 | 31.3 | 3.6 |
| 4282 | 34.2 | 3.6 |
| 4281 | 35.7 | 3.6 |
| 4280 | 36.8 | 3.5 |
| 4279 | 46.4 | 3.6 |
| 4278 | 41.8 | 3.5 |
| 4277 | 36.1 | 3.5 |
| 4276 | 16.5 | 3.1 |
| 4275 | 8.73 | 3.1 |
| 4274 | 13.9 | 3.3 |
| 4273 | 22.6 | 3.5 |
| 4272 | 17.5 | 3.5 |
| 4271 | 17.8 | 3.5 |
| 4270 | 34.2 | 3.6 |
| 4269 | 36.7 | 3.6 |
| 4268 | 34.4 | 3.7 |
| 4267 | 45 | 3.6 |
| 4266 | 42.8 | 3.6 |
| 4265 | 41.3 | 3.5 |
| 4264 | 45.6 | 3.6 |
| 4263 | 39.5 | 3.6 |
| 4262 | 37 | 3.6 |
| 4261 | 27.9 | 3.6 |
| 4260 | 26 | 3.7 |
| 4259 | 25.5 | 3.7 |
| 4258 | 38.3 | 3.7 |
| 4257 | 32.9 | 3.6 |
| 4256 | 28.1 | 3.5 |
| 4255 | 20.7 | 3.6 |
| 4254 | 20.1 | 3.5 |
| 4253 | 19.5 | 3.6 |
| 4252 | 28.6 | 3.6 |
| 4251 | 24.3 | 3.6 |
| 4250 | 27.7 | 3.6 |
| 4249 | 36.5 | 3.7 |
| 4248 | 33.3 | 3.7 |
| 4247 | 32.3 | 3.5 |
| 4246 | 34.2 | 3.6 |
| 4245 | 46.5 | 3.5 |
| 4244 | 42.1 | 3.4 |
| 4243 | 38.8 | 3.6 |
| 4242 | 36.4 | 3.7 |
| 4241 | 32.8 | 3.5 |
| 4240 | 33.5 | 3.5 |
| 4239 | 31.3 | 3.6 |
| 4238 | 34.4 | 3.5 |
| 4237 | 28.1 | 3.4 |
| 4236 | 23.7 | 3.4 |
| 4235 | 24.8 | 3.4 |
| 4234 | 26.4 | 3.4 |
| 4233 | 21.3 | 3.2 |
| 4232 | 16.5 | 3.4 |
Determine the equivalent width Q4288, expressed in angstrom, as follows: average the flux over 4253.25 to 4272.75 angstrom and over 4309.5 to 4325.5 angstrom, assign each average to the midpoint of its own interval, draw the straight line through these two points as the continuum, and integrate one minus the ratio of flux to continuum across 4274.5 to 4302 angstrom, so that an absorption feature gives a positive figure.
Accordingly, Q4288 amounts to 5.7 angstrom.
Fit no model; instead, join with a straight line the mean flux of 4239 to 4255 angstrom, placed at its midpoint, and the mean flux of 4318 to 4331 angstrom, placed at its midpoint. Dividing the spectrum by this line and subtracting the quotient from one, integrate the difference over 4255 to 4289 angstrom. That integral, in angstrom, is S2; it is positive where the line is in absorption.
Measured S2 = 3.64 angstrom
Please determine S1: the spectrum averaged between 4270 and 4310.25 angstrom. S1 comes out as 28.9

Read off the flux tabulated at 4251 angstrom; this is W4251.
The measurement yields 24.3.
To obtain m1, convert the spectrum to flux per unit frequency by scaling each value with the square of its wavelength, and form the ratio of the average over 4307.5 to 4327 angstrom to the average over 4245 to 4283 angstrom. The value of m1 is 1.39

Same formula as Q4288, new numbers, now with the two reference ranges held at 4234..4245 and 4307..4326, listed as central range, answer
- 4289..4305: 4.4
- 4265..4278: 3.0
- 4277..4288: 0.6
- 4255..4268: 0.2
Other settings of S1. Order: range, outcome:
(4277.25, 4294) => 32.7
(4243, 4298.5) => 31.5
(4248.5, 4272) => 31.5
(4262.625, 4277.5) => 30.1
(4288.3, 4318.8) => 33.9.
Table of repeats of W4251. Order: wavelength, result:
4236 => 23.7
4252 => 28.6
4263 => 39.5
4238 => 34.4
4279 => 46.4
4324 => 39.3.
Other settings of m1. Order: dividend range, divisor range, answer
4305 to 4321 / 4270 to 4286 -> 1.46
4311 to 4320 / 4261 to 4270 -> 1.28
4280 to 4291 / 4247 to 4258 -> 1.10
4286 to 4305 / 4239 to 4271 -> 0.90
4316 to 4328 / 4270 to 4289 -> 1.52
